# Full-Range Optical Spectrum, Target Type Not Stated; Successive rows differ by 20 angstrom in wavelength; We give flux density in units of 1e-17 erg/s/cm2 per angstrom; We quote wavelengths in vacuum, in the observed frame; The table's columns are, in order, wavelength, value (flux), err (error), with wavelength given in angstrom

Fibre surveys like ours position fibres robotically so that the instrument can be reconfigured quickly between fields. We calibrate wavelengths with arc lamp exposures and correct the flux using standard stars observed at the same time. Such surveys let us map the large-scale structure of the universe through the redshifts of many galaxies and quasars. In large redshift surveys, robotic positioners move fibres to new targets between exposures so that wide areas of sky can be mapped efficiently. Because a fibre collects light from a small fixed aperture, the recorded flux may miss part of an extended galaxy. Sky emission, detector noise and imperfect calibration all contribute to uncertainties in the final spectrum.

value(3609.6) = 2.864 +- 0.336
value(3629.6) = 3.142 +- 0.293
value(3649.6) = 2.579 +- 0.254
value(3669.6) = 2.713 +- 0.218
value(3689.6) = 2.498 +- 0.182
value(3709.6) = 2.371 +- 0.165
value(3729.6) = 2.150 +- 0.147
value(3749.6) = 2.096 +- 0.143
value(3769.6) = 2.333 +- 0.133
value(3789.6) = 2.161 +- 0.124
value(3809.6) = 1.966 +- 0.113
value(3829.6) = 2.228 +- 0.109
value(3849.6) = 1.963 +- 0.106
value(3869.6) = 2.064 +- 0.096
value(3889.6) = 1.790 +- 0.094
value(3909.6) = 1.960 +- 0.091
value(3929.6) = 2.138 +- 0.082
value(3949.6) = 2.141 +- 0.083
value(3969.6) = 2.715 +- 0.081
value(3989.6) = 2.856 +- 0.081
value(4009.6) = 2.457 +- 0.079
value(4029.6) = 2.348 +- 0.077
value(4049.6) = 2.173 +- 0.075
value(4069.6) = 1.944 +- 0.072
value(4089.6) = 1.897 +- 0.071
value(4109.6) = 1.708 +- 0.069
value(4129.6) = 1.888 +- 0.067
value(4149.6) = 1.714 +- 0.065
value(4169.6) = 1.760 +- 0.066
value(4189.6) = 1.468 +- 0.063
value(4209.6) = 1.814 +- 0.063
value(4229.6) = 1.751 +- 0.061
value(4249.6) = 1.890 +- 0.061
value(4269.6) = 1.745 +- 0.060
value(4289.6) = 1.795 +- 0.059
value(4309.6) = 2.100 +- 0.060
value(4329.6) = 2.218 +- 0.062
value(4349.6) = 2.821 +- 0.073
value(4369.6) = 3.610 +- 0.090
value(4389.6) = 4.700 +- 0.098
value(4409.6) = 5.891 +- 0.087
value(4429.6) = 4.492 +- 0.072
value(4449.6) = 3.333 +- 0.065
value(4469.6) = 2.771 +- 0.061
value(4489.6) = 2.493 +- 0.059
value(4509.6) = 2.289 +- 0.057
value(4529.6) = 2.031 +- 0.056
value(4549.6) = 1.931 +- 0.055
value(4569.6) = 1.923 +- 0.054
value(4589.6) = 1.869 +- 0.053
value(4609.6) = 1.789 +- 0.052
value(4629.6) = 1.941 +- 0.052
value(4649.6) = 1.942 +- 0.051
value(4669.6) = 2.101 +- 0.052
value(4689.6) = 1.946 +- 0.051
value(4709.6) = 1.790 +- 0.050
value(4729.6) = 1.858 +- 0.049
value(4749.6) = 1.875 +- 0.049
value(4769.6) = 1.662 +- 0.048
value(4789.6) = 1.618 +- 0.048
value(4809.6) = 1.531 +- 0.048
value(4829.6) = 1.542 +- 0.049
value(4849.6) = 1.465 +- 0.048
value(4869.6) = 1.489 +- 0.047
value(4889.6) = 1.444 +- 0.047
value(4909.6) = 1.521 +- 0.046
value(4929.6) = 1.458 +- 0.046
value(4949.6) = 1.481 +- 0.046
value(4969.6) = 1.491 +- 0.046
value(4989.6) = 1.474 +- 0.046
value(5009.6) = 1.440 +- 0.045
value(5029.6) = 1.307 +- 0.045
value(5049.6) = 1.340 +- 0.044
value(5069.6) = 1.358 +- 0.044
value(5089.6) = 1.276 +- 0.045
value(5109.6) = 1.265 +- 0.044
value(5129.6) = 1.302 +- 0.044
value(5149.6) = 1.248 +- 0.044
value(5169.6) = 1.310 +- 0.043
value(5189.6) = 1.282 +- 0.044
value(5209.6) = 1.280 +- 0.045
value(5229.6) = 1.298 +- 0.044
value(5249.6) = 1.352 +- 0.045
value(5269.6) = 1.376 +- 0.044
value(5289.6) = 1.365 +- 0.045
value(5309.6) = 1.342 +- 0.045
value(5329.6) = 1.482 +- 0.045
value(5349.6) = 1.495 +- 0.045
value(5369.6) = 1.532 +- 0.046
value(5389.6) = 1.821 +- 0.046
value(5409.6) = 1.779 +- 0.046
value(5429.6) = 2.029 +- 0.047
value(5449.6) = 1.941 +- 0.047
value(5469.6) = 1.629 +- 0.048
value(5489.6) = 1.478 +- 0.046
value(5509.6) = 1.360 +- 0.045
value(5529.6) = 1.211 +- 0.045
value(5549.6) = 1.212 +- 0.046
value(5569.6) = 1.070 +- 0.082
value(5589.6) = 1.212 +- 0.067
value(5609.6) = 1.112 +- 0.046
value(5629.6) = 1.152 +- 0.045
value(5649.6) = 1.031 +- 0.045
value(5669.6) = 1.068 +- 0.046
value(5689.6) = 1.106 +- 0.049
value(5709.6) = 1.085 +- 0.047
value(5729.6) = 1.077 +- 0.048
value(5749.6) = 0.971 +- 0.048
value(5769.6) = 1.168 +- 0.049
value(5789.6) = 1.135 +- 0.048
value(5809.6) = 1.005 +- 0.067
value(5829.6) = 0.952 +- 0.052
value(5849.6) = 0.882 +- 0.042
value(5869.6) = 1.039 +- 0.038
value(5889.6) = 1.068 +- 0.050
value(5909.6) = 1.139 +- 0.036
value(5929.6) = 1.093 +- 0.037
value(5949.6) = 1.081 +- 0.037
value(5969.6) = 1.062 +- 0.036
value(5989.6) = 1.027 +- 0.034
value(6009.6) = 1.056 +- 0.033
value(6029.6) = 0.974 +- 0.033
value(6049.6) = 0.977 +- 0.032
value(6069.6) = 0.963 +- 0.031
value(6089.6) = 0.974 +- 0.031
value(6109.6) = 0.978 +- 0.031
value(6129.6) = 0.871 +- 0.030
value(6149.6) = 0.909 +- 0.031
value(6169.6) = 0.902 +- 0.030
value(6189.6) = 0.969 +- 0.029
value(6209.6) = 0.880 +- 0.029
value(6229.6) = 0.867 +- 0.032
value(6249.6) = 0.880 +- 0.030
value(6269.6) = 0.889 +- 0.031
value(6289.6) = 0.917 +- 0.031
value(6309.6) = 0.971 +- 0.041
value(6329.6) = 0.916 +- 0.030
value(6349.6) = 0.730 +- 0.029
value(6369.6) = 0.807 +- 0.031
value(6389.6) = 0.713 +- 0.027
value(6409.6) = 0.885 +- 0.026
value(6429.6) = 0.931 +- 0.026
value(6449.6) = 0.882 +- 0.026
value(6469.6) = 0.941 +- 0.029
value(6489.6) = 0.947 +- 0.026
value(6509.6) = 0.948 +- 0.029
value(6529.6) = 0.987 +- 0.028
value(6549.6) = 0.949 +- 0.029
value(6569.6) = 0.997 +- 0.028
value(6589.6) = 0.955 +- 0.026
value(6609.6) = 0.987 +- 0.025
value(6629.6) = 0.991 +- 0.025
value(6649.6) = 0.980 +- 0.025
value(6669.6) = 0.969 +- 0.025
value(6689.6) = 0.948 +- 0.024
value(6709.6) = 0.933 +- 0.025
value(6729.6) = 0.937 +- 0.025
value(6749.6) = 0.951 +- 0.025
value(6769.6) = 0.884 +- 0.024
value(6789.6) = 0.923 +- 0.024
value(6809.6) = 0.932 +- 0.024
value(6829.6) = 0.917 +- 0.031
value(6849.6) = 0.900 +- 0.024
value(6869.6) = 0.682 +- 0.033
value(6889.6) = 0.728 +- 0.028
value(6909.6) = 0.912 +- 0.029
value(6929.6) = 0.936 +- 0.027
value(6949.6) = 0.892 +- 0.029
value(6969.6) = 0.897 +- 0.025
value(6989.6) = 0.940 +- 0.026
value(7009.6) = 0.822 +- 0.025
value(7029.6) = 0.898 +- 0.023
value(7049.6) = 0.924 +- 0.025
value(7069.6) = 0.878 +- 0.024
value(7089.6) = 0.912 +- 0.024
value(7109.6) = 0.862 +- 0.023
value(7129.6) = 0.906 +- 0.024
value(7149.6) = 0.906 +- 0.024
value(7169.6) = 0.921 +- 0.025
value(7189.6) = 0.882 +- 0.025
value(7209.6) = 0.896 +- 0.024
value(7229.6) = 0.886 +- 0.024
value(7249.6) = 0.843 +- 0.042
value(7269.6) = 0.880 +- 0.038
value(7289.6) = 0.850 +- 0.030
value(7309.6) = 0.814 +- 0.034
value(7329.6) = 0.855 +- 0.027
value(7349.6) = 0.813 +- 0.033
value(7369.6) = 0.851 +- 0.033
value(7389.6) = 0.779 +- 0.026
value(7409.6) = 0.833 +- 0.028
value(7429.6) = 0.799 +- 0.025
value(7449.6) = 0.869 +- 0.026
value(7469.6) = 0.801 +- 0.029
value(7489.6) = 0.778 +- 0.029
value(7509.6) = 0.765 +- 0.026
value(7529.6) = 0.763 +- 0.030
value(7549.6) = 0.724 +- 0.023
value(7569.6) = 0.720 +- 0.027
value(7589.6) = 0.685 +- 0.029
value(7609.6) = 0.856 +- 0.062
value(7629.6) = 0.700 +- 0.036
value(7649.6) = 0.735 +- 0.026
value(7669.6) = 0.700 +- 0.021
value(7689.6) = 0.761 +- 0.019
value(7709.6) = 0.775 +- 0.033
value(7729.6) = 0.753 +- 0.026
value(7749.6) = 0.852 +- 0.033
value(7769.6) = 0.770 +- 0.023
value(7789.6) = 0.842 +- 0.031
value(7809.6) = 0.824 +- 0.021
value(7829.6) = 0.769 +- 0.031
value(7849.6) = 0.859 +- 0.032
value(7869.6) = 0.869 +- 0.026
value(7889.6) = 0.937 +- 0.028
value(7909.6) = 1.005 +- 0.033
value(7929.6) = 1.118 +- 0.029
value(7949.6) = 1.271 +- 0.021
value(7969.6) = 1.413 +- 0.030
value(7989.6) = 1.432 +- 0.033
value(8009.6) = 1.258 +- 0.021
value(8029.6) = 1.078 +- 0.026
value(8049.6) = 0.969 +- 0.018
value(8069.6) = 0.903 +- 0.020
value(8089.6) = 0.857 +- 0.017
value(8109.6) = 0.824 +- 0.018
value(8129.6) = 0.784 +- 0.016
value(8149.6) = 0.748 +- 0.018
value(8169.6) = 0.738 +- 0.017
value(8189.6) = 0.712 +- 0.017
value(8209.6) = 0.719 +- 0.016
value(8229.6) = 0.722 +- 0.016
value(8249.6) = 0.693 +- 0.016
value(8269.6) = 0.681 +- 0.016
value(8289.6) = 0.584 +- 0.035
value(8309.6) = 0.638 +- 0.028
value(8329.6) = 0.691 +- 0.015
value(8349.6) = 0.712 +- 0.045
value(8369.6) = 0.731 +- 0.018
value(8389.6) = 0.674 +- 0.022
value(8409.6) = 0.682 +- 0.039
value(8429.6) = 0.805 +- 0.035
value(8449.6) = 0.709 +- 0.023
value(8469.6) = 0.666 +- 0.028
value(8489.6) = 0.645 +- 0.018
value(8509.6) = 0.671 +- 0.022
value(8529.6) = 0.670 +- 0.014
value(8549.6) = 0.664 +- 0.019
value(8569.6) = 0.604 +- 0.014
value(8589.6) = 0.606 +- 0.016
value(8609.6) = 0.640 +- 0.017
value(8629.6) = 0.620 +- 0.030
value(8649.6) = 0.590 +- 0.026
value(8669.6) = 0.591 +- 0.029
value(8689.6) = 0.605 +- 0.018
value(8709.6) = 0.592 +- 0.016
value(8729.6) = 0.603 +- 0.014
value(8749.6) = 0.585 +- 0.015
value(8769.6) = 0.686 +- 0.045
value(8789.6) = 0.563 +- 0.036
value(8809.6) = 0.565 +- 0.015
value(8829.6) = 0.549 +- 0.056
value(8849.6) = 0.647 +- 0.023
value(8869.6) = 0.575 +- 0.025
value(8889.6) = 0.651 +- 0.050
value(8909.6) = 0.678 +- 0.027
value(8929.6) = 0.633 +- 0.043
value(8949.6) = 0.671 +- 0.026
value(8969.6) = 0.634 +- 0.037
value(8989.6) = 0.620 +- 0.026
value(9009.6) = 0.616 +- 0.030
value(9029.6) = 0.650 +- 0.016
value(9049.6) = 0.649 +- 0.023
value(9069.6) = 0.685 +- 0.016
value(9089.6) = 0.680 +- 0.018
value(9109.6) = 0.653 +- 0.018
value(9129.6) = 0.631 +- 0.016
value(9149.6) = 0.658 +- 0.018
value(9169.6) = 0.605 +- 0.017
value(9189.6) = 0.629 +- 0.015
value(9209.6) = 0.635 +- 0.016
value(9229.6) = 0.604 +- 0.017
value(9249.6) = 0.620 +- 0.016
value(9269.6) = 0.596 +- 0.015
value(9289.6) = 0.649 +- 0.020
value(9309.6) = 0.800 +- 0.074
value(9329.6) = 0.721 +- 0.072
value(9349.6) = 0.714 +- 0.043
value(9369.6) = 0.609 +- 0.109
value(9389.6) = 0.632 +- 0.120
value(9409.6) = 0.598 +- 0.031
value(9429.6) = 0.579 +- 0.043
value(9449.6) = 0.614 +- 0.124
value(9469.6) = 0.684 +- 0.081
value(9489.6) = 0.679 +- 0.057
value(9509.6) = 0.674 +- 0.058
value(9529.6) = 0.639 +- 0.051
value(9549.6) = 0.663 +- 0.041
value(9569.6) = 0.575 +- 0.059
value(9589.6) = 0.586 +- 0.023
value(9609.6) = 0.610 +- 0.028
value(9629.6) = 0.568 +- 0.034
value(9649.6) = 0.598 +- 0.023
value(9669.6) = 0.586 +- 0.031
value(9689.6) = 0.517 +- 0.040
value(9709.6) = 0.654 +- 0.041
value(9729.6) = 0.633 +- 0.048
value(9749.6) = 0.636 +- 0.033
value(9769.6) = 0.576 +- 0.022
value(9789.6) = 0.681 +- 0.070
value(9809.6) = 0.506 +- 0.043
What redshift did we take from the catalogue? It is 1.852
